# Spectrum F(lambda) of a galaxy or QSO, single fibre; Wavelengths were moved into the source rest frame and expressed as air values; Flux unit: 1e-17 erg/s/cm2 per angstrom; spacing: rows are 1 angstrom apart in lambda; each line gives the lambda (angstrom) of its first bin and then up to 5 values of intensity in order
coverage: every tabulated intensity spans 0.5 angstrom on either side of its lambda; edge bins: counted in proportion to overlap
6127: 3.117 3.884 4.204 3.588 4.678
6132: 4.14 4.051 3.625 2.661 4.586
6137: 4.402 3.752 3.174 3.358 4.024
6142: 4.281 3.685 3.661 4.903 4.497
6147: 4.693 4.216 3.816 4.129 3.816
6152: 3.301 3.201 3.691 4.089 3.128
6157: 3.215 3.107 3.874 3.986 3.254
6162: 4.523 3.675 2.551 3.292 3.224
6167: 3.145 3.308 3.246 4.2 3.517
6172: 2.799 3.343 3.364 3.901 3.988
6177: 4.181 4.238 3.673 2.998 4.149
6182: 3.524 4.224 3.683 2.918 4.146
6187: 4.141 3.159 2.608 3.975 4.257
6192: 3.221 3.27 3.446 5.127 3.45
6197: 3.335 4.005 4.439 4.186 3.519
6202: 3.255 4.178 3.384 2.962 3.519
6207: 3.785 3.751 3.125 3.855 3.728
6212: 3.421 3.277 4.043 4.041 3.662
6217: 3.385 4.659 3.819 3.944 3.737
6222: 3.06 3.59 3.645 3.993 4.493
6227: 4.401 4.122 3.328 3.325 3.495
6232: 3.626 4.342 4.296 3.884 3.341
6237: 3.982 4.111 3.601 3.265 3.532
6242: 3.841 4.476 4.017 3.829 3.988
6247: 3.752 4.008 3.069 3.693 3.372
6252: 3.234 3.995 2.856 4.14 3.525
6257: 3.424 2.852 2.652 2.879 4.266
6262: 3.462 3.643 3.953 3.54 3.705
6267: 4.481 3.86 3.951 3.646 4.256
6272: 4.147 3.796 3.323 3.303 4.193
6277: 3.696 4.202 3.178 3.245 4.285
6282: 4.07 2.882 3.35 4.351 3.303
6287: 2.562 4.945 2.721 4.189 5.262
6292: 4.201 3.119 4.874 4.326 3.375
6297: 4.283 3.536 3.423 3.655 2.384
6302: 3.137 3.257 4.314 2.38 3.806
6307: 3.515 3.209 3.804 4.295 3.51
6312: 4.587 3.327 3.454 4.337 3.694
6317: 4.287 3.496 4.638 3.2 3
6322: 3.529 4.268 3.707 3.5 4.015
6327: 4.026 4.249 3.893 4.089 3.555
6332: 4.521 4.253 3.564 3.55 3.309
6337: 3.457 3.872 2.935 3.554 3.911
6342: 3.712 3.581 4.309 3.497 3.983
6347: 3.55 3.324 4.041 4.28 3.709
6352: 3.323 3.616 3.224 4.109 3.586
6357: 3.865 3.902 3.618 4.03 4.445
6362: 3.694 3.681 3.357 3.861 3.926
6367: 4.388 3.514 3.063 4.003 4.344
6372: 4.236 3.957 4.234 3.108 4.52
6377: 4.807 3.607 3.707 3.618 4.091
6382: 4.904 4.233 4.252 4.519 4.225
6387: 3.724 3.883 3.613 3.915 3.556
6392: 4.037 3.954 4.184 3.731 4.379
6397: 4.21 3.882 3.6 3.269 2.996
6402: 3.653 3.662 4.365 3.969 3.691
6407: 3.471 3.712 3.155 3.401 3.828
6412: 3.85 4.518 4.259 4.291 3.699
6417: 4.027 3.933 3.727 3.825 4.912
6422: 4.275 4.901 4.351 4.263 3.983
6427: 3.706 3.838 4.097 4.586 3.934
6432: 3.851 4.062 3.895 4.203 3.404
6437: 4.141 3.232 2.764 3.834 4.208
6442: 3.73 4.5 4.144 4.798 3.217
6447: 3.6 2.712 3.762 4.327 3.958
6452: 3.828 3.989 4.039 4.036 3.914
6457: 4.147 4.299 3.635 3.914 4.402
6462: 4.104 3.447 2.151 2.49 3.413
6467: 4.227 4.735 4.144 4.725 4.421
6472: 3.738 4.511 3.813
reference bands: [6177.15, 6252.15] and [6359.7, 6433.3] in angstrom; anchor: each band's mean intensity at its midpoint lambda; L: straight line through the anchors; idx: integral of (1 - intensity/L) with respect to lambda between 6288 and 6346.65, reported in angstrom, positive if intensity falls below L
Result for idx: 1.6 angstrom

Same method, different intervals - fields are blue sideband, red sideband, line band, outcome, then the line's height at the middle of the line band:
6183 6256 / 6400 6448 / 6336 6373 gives 0.8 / 3.84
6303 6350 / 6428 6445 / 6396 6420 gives 0.5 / 3.89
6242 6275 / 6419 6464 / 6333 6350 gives 0.6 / 3.8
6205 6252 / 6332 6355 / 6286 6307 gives 0.2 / 3.72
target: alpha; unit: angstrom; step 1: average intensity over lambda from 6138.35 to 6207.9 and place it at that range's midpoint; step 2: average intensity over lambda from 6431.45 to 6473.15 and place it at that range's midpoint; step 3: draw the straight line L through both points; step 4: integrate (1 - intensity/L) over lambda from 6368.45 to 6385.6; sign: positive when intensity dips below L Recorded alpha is -1.1 angstrom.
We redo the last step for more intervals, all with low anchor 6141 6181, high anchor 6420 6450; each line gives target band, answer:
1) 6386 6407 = 0.6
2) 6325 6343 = 0.4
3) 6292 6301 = 0.2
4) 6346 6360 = 0.6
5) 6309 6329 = 0.0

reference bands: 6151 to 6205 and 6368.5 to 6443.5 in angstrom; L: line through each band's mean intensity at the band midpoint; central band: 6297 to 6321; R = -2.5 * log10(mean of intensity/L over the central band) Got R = 0.05 mag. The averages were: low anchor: 3.61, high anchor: 3.95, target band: 3.62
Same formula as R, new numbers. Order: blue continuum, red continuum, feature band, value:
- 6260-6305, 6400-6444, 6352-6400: -0.017 mag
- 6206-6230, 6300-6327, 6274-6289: 0.014 mag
